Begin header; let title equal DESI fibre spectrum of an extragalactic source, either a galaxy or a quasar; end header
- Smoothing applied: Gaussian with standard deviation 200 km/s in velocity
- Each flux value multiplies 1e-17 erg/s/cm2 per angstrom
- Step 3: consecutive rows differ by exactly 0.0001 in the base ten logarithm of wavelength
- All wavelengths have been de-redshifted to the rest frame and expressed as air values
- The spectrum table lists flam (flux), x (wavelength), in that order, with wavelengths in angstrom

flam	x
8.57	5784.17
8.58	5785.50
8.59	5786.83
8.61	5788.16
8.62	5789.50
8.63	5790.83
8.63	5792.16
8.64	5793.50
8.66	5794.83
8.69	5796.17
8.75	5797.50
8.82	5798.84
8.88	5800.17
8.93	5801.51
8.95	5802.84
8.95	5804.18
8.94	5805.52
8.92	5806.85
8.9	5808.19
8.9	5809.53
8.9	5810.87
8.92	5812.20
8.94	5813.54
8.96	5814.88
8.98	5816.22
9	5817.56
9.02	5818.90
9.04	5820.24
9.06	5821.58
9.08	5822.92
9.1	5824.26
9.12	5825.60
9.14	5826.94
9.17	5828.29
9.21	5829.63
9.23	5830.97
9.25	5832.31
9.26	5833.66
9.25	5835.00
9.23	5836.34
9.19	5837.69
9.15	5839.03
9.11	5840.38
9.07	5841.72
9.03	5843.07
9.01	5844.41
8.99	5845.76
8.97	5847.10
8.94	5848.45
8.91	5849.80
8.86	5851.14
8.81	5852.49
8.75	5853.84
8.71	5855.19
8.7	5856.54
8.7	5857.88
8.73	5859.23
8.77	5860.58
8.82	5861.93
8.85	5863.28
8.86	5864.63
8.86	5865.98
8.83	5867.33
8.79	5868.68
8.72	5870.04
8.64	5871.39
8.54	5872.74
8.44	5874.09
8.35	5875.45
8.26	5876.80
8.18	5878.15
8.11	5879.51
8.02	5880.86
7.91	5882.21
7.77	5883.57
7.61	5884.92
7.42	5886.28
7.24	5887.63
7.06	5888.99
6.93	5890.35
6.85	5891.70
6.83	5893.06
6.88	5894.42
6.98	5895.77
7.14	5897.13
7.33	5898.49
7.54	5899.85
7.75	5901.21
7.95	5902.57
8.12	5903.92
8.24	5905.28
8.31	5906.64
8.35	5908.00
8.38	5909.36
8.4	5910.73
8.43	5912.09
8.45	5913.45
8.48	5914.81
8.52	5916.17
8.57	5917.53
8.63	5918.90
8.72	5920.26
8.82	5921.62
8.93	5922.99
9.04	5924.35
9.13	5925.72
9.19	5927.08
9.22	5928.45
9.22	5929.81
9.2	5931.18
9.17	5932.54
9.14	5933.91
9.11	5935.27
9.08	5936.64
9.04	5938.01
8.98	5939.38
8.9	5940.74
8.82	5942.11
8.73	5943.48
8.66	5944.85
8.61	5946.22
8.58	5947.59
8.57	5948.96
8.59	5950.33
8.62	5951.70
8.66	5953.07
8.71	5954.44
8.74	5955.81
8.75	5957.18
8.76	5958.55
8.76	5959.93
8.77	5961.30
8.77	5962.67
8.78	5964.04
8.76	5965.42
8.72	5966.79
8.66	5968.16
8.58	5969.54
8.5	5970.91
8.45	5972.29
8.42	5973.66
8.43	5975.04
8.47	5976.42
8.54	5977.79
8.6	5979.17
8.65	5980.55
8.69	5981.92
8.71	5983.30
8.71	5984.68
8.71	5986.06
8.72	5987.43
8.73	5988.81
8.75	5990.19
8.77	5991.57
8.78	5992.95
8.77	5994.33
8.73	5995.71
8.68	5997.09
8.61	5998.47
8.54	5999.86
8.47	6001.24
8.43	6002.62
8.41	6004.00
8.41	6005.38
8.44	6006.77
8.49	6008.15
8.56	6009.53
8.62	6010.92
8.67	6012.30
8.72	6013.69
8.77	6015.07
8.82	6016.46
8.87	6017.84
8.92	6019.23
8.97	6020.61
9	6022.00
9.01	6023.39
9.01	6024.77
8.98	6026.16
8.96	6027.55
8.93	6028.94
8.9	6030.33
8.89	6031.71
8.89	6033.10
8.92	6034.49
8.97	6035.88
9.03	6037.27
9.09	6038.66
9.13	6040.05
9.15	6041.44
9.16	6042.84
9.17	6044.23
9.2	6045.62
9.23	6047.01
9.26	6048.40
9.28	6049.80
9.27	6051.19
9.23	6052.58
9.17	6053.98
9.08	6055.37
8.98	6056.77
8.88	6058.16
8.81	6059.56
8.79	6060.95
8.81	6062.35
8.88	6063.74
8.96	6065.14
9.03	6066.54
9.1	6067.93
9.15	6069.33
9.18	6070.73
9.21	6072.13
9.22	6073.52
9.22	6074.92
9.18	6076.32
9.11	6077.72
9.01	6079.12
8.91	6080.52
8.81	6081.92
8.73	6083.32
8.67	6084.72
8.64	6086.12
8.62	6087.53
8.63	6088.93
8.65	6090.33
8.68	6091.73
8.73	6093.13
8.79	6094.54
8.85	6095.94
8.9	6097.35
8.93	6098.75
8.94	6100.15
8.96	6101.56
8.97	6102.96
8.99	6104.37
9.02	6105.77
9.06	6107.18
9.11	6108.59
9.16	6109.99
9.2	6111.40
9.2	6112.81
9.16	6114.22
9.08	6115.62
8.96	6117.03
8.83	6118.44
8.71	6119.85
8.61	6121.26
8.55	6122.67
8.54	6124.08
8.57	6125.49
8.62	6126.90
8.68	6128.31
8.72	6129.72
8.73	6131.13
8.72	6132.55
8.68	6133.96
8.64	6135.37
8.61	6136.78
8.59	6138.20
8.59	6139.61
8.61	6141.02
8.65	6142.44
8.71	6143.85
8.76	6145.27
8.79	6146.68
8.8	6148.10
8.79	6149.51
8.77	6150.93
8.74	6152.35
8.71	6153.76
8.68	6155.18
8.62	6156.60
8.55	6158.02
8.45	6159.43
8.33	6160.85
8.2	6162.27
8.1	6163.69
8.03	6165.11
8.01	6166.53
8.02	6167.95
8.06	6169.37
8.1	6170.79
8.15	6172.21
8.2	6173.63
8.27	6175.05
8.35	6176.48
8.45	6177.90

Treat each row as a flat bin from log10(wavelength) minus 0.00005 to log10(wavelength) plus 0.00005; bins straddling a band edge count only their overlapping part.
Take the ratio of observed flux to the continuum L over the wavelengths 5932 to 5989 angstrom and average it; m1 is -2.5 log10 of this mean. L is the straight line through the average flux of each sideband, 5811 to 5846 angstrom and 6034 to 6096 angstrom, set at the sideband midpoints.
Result 0.04 mag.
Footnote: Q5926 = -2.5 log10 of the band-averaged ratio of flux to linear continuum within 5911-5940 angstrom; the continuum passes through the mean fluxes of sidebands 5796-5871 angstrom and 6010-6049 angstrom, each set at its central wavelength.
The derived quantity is 0.01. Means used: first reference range 8.96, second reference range 8.97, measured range 8.9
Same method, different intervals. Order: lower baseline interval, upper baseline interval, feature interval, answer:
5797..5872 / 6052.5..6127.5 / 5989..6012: 0.042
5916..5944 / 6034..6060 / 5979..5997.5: 0.039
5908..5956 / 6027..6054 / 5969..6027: 0.037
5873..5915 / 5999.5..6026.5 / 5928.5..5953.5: -0.093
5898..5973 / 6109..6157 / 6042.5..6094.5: -0.032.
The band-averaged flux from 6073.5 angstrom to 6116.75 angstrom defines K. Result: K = 8.94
